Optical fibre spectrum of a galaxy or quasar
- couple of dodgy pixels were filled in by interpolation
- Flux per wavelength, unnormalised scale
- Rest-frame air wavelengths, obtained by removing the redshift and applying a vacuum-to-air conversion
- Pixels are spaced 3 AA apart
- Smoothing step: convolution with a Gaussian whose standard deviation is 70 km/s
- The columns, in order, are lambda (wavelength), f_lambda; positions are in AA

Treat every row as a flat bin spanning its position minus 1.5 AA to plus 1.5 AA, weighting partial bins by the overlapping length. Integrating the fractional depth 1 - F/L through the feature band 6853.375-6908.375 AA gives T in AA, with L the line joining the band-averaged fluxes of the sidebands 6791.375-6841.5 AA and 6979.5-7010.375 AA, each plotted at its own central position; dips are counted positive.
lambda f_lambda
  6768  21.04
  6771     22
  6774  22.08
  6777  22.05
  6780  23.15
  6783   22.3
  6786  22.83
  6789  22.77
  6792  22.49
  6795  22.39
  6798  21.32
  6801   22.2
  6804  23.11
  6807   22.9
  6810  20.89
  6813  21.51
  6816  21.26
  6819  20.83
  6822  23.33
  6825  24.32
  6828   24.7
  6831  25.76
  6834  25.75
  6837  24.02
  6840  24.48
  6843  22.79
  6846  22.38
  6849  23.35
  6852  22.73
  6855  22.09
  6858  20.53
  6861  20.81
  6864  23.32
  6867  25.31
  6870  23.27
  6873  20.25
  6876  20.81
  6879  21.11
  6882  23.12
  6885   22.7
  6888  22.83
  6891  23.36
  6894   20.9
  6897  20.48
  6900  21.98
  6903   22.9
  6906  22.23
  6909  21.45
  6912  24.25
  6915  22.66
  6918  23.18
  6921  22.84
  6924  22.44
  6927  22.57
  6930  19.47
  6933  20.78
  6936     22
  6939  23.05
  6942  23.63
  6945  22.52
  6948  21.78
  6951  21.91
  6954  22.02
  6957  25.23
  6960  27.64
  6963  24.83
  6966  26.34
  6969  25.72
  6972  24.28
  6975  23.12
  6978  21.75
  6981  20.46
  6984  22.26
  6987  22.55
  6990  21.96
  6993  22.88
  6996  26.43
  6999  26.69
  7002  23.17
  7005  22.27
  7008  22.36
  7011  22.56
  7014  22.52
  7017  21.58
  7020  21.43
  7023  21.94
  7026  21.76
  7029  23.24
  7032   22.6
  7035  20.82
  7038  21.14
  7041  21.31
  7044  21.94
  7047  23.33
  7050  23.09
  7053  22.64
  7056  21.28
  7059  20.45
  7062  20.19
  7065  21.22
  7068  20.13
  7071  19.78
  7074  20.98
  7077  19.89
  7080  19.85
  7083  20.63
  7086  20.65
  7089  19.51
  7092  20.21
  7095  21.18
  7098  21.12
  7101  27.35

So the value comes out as 2.26 AA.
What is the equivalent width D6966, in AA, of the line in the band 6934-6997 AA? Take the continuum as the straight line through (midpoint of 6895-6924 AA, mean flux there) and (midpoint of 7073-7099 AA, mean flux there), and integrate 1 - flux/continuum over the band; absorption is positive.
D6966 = -4.7 AA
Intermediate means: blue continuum 22.4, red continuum 20.4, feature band 23.4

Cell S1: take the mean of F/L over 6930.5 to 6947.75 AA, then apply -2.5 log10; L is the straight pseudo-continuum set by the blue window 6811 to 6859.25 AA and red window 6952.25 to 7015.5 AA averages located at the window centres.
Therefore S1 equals 0.06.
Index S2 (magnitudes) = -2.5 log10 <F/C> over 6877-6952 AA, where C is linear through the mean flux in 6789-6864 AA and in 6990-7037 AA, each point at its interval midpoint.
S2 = 0.03 mag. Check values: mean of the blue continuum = 22.8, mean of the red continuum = 22.8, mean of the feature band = 22.2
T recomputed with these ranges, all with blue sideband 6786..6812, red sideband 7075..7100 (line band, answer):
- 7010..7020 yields -0.5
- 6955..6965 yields -2.1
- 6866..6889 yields -0.6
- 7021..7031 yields -0.7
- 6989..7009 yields -2.6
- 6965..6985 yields -2.0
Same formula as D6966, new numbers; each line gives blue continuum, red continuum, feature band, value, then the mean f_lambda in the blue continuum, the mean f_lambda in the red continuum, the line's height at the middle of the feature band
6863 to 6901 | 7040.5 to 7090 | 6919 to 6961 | -1.53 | 22.3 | 21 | 21.9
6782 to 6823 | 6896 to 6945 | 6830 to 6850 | -1.69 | 22.1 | 22.3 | 22.2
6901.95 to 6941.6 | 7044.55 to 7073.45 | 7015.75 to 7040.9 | -0.25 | 22.3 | 21.4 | 21.6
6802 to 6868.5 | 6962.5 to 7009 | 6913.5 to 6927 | 0.32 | 23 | 23.6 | 23.3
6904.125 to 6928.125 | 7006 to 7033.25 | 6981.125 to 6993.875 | 0.11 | 22.7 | 22.2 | 22.4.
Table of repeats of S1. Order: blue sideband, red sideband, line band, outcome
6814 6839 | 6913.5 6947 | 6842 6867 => 0.043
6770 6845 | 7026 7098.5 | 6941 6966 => -0.094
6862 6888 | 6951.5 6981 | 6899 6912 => 0.032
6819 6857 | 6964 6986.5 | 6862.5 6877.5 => 0.047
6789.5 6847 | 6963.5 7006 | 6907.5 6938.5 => 0.056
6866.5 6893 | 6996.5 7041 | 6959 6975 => -0.136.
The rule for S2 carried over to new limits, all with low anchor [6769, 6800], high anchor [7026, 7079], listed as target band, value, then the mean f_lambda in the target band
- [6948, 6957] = -0.036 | 22.5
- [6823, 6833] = -0.126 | 24.9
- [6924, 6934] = 0.033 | 21.2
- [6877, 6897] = -0.009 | 22.2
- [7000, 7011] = -0.059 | 22.8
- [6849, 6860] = 0.006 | 22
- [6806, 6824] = 0.019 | 21.8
